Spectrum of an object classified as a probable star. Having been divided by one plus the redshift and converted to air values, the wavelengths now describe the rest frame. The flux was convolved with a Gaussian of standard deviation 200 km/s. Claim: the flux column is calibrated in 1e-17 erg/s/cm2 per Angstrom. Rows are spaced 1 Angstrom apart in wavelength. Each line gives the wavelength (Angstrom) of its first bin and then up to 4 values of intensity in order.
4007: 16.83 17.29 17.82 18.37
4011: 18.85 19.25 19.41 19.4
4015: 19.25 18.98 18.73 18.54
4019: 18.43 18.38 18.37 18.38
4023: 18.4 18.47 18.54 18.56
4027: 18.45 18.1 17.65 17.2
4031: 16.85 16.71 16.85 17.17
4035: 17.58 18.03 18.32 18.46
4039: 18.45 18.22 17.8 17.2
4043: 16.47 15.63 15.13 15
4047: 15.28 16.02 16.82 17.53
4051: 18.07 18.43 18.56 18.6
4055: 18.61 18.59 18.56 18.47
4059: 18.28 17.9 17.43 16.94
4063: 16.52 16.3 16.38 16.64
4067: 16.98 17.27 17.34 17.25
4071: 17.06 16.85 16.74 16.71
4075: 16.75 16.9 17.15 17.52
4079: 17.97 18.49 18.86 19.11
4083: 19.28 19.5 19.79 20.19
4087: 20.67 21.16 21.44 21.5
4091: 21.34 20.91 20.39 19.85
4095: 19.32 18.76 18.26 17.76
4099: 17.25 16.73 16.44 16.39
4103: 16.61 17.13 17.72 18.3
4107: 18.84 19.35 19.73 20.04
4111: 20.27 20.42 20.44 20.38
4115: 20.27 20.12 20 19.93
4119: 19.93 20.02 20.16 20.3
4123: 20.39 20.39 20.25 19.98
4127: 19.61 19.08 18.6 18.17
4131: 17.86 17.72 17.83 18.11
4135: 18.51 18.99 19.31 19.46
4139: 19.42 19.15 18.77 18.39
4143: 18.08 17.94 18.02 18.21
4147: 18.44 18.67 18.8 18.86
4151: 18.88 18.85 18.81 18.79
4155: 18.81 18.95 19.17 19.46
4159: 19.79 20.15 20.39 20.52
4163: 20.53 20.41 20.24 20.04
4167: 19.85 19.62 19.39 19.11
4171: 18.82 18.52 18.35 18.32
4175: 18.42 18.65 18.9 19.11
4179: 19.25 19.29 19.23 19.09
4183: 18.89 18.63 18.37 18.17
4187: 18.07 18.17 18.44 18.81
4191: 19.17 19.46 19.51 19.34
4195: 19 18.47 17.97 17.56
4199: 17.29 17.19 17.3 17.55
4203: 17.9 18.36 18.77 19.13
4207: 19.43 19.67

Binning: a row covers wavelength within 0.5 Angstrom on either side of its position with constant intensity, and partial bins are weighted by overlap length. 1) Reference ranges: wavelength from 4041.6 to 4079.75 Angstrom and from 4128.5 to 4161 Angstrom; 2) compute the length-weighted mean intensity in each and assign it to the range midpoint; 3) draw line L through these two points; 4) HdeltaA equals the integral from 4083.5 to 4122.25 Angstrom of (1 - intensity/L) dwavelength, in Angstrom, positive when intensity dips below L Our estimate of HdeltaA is -3.2 Angstrom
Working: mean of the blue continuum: 17.2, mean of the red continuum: 18.7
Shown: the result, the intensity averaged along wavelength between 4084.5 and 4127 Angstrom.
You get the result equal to 19.5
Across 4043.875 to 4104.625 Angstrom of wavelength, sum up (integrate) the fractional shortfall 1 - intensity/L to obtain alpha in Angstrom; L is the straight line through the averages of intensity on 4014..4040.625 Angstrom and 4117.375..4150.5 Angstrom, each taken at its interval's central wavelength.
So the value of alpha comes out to 1.8 Angstrom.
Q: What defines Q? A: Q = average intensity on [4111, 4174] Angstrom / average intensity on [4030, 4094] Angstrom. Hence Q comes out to 1.08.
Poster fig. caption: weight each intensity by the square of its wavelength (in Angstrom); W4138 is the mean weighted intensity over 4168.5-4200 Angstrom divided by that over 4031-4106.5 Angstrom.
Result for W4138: 1.1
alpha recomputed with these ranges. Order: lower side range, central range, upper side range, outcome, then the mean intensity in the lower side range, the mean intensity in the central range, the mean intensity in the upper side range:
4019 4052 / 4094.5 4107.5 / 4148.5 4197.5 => 0.42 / 17.5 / 17.7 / 19.1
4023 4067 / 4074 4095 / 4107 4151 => -1.21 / 17.5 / 19.4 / 19.3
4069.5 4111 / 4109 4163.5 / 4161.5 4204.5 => -1.74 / 18.6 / 19.3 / 18.8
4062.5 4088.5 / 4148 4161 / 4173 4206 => -0.57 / 17.9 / 19.1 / 18.5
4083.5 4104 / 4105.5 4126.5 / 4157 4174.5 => -0.74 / 19.2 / 20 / 19.6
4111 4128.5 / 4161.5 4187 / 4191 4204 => -0.48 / 20.1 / 19.2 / 18.3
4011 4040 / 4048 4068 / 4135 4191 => 0.89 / 18.3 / 17.6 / 19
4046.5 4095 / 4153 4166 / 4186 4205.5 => -1.02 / 18.2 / 19.7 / 18.3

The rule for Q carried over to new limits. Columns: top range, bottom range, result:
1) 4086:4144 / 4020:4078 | 1.10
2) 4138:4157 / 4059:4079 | 1.10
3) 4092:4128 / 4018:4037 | 1.07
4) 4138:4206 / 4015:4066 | 1.07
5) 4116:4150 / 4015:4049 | 1.08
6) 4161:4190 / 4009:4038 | 1.05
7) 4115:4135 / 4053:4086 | 1.09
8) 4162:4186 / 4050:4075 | 1.10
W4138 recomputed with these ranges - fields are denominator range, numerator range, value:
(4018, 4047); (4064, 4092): 1.07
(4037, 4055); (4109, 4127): 1.21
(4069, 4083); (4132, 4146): 1.09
